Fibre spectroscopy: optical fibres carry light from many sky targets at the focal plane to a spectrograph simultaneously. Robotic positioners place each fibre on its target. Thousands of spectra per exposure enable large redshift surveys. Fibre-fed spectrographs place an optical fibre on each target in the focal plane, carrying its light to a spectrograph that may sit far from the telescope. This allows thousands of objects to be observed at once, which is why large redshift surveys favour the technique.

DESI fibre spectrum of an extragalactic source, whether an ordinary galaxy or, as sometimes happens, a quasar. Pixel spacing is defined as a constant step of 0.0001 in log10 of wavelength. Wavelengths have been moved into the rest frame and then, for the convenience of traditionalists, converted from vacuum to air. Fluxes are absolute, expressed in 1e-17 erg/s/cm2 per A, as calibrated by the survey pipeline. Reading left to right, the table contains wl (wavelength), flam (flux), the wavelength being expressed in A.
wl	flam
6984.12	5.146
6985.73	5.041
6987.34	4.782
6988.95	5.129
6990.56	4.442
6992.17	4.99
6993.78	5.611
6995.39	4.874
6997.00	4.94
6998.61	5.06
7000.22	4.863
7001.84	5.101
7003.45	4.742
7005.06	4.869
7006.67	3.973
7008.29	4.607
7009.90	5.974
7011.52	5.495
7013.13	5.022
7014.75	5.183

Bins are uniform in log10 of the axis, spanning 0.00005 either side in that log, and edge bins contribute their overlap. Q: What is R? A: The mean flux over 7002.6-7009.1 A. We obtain 4.56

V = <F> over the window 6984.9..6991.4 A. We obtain 4.85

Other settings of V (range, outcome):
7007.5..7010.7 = 5.3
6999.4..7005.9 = 4.89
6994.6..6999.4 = 4.96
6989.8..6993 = 4.73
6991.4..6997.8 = 5.11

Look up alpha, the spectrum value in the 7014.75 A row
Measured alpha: 5.183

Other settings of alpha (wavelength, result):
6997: 4.94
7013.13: 5.022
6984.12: 5.146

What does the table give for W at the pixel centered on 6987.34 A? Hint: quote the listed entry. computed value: 4.782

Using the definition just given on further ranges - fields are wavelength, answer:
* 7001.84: 5.101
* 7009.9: 5.974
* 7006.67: 3.973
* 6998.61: 5.06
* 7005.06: 4.869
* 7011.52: 5.495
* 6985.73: 5.041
